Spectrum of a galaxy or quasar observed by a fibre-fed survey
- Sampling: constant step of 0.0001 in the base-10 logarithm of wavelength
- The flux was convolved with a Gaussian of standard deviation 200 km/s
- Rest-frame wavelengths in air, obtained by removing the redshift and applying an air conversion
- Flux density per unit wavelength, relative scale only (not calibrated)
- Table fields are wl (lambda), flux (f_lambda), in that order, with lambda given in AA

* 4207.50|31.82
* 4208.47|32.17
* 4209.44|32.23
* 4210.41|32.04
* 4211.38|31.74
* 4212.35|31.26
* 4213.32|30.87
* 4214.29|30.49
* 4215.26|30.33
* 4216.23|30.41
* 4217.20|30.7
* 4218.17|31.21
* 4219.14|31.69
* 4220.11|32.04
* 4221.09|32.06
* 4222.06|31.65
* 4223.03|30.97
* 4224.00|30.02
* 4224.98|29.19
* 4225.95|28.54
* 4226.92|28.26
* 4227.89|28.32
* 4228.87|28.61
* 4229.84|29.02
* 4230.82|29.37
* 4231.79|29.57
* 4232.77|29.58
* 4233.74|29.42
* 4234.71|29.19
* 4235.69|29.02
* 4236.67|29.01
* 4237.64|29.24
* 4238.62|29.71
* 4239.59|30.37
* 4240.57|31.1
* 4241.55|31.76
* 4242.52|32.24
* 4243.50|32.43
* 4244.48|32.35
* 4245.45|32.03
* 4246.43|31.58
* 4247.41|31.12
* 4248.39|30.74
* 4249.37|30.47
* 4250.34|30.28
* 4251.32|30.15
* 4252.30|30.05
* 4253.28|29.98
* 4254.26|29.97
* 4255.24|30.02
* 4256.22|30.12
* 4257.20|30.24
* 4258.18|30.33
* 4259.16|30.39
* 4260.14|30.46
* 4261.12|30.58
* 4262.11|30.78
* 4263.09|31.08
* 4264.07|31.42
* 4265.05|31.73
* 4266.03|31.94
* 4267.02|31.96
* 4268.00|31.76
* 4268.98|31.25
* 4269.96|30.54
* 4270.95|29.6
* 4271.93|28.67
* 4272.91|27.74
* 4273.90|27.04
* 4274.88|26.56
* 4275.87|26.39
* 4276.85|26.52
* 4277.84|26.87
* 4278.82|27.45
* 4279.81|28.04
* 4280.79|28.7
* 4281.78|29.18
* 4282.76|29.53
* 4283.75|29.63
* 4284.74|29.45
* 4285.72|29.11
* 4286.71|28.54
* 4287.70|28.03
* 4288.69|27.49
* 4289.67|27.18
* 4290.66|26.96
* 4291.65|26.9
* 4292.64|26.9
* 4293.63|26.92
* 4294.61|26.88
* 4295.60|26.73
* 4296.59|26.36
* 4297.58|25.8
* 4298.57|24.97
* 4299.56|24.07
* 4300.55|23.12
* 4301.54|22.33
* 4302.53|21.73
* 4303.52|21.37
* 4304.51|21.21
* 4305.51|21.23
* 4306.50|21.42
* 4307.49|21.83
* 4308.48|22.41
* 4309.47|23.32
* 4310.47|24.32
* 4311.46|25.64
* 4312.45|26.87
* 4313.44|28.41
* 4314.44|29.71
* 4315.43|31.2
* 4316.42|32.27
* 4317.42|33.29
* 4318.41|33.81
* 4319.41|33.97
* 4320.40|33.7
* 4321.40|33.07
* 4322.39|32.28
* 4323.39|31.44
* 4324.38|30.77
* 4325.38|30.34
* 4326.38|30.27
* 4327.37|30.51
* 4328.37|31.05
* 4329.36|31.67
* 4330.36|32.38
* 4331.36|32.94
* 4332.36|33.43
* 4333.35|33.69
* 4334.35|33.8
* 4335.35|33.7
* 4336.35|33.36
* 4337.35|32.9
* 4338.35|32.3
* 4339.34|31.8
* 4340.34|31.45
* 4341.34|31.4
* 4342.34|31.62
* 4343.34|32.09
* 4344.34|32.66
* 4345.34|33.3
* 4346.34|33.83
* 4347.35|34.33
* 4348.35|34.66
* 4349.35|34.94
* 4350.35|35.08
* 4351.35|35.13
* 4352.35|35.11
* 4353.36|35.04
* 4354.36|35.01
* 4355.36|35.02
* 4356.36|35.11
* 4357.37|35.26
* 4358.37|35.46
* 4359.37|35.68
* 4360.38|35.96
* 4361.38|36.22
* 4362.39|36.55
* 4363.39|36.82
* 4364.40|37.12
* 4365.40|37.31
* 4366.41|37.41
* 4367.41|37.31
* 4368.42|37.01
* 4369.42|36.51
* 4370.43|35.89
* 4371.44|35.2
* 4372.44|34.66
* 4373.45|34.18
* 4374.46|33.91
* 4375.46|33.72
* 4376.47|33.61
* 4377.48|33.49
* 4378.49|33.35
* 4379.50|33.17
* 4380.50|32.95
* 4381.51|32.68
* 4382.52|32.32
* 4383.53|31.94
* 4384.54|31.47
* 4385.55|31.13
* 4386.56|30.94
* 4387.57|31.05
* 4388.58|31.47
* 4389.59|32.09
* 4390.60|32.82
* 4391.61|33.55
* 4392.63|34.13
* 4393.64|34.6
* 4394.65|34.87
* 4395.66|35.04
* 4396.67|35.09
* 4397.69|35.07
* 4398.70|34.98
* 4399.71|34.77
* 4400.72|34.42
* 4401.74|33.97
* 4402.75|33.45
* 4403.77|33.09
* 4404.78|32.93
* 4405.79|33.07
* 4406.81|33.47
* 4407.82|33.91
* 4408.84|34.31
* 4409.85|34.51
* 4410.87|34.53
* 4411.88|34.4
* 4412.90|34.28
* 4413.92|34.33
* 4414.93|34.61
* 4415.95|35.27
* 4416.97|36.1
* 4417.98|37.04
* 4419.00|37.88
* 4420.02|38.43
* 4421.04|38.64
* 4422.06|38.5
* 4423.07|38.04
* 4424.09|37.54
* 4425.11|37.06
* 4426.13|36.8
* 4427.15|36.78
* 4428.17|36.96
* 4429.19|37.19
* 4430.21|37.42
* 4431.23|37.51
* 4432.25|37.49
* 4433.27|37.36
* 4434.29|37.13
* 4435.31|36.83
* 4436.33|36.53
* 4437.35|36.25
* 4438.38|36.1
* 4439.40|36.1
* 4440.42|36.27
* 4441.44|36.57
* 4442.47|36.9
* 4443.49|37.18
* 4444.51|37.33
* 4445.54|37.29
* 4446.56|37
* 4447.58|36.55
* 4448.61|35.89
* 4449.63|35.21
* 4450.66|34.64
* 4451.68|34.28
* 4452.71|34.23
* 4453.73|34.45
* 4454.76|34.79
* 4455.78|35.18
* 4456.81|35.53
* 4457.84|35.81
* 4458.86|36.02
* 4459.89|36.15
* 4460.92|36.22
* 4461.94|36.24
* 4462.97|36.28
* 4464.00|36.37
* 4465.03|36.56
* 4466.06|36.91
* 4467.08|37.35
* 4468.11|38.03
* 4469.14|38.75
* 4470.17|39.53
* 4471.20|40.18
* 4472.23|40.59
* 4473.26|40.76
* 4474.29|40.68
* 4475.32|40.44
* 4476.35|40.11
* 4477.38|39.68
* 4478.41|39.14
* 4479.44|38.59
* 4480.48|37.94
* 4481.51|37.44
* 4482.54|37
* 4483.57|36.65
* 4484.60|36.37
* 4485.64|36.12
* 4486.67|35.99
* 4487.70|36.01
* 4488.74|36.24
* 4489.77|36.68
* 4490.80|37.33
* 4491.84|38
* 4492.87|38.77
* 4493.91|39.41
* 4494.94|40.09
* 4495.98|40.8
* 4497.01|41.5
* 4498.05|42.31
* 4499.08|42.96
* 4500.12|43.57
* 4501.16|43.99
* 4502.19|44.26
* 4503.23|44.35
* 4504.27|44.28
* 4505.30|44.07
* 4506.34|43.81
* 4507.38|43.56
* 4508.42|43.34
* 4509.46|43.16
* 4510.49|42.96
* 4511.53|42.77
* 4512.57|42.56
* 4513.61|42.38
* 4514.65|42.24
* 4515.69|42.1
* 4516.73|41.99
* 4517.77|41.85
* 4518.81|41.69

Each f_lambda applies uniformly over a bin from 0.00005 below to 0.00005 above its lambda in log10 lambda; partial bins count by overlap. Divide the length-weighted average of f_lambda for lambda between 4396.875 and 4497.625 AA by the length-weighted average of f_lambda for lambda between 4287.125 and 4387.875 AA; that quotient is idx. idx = 1.17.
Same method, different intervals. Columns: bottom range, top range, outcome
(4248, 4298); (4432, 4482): 1.28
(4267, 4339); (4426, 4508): 1.34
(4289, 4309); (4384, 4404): 1.37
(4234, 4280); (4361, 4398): 1.14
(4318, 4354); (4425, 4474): 1.12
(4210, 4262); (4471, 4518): 1.33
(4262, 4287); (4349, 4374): 1.22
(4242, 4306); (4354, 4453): 1.24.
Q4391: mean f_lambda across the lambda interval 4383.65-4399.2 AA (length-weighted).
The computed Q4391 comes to 33.2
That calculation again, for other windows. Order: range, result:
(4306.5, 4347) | 30.9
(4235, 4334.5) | 29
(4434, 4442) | 36.4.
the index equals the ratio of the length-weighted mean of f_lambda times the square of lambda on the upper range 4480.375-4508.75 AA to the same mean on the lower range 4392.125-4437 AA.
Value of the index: 1.2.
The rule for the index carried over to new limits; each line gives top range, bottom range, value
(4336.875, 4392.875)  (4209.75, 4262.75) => 1.19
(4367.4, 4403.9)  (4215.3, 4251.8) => 1.19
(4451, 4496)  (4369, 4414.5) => 1.15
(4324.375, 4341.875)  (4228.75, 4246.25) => 1.11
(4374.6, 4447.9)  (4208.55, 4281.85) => 1.26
